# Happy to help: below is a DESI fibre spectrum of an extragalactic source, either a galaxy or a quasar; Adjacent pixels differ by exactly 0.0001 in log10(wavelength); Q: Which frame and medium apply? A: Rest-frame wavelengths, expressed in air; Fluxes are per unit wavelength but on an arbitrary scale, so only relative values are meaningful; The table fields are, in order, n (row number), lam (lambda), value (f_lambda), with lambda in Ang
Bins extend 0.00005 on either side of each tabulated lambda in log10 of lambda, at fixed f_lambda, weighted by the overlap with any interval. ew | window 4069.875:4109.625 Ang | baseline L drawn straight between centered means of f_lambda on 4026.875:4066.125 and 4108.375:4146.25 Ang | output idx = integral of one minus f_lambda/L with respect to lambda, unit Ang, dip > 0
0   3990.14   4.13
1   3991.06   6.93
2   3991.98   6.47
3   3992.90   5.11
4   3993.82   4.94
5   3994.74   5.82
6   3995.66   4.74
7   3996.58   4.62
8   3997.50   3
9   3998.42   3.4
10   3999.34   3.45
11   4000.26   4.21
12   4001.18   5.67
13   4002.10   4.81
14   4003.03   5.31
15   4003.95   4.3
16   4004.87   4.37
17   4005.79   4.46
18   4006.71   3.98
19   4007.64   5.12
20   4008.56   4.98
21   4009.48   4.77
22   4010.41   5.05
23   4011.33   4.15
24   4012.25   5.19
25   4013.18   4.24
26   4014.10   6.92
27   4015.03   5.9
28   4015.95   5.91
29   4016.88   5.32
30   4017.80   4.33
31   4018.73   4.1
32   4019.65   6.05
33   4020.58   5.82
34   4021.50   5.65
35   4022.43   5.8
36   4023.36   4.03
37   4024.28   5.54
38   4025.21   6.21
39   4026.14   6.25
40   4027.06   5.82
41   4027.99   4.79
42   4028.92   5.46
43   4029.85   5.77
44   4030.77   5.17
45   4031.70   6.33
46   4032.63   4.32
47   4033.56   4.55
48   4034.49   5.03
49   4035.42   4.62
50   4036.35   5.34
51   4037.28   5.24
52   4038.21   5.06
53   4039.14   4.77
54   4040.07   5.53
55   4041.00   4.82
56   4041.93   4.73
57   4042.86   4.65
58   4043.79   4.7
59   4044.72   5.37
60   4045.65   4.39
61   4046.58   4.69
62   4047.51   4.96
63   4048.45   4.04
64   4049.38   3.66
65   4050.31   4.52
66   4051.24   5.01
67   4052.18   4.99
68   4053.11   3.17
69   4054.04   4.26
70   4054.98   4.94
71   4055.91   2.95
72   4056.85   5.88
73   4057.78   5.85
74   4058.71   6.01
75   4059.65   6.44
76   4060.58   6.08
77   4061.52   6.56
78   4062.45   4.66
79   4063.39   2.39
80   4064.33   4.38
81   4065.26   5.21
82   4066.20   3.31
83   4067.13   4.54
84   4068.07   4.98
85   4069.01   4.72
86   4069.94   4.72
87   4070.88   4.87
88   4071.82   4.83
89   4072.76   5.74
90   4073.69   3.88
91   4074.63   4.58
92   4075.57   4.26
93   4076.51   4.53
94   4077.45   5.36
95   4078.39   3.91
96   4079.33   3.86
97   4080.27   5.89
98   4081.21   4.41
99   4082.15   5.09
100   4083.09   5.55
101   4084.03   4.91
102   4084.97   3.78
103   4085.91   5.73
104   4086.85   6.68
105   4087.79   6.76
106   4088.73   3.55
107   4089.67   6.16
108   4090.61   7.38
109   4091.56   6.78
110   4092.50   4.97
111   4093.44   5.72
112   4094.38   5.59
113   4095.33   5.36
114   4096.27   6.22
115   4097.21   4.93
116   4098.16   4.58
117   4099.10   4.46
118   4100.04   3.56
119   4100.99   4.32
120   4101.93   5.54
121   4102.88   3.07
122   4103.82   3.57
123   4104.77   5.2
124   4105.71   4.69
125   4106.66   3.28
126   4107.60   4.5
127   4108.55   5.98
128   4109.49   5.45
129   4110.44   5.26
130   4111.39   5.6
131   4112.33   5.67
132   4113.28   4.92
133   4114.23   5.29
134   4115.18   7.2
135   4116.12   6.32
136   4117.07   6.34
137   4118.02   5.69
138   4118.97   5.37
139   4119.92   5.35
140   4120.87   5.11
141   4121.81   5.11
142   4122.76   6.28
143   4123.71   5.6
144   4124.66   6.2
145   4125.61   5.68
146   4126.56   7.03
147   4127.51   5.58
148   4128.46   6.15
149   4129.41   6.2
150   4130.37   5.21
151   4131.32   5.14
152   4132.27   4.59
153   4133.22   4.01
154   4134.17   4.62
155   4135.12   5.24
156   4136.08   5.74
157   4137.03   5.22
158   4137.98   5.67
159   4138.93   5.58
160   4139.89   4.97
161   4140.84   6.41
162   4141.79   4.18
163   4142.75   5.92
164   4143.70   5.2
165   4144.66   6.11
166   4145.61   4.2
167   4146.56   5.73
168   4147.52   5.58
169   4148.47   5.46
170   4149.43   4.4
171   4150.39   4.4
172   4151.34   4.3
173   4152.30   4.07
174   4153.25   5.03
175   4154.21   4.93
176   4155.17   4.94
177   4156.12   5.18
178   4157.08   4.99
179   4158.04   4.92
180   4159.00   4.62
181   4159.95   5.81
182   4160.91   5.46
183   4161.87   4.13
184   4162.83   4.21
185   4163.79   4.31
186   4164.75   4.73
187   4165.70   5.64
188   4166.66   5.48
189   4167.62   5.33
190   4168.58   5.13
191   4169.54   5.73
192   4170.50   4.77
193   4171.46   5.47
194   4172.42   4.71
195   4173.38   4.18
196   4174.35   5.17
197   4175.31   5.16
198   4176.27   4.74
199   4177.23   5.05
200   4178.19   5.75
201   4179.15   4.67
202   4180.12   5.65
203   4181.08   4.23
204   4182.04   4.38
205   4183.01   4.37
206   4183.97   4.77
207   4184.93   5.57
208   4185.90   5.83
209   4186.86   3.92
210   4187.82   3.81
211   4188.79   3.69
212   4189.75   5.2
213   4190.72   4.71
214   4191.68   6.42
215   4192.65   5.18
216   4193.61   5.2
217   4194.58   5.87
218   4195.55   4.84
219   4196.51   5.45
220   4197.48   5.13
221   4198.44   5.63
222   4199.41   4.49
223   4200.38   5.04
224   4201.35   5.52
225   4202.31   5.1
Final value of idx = 2.0 Ang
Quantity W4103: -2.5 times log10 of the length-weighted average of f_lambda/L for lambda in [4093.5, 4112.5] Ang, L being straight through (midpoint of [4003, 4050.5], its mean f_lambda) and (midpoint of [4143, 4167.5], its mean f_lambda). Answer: 0.033 mag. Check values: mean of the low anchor 5.04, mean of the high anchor 4.97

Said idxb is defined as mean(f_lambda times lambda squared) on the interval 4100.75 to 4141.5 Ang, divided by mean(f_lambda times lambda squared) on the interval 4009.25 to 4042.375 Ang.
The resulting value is 1.1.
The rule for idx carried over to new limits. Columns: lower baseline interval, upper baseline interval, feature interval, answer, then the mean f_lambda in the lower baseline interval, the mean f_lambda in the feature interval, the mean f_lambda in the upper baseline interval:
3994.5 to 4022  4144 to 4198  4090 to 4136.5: -3.9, 4.85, 5.34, 4.98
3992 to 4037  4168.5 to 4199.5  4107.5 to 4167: -3.6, 5.03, 5.31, 5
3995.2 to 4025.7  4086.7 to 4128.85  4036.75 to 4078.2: 3.0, 4.89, 4.77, 5.41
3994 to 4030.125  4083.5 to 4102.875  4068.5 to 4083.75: 1.4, 5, 4.76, 5.29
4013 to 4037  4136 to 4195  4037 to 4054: 2.1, 5.37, 4.67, 5.03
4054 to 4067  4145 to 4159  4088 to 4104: -0.6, 4.93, 5.1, 4.87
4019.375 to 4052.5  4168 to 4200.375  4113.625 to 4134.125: -2.5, 5.1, 5.66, 5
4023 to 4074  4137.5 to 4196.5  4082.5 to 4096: -1.9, 4.93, 5.64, 5.02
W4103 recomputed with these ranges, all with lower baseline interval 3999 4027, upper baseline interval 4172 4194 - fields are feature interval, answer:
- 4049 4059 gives 0.09 mag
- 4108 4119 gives -0.16 mag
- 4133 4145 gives -0.08 mag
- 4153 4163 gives -0.01 mag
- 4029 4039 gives -0.02 mag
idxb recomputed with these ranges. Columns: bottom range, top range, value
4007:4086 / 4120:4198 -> 1.09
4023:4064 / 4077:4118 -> 1.07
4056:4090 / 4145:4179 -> 1.04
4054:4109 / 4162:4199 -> 1.06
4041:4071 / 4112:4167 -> 1.16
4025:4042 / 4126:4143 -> 1.08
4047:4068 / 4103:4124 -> 1.16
